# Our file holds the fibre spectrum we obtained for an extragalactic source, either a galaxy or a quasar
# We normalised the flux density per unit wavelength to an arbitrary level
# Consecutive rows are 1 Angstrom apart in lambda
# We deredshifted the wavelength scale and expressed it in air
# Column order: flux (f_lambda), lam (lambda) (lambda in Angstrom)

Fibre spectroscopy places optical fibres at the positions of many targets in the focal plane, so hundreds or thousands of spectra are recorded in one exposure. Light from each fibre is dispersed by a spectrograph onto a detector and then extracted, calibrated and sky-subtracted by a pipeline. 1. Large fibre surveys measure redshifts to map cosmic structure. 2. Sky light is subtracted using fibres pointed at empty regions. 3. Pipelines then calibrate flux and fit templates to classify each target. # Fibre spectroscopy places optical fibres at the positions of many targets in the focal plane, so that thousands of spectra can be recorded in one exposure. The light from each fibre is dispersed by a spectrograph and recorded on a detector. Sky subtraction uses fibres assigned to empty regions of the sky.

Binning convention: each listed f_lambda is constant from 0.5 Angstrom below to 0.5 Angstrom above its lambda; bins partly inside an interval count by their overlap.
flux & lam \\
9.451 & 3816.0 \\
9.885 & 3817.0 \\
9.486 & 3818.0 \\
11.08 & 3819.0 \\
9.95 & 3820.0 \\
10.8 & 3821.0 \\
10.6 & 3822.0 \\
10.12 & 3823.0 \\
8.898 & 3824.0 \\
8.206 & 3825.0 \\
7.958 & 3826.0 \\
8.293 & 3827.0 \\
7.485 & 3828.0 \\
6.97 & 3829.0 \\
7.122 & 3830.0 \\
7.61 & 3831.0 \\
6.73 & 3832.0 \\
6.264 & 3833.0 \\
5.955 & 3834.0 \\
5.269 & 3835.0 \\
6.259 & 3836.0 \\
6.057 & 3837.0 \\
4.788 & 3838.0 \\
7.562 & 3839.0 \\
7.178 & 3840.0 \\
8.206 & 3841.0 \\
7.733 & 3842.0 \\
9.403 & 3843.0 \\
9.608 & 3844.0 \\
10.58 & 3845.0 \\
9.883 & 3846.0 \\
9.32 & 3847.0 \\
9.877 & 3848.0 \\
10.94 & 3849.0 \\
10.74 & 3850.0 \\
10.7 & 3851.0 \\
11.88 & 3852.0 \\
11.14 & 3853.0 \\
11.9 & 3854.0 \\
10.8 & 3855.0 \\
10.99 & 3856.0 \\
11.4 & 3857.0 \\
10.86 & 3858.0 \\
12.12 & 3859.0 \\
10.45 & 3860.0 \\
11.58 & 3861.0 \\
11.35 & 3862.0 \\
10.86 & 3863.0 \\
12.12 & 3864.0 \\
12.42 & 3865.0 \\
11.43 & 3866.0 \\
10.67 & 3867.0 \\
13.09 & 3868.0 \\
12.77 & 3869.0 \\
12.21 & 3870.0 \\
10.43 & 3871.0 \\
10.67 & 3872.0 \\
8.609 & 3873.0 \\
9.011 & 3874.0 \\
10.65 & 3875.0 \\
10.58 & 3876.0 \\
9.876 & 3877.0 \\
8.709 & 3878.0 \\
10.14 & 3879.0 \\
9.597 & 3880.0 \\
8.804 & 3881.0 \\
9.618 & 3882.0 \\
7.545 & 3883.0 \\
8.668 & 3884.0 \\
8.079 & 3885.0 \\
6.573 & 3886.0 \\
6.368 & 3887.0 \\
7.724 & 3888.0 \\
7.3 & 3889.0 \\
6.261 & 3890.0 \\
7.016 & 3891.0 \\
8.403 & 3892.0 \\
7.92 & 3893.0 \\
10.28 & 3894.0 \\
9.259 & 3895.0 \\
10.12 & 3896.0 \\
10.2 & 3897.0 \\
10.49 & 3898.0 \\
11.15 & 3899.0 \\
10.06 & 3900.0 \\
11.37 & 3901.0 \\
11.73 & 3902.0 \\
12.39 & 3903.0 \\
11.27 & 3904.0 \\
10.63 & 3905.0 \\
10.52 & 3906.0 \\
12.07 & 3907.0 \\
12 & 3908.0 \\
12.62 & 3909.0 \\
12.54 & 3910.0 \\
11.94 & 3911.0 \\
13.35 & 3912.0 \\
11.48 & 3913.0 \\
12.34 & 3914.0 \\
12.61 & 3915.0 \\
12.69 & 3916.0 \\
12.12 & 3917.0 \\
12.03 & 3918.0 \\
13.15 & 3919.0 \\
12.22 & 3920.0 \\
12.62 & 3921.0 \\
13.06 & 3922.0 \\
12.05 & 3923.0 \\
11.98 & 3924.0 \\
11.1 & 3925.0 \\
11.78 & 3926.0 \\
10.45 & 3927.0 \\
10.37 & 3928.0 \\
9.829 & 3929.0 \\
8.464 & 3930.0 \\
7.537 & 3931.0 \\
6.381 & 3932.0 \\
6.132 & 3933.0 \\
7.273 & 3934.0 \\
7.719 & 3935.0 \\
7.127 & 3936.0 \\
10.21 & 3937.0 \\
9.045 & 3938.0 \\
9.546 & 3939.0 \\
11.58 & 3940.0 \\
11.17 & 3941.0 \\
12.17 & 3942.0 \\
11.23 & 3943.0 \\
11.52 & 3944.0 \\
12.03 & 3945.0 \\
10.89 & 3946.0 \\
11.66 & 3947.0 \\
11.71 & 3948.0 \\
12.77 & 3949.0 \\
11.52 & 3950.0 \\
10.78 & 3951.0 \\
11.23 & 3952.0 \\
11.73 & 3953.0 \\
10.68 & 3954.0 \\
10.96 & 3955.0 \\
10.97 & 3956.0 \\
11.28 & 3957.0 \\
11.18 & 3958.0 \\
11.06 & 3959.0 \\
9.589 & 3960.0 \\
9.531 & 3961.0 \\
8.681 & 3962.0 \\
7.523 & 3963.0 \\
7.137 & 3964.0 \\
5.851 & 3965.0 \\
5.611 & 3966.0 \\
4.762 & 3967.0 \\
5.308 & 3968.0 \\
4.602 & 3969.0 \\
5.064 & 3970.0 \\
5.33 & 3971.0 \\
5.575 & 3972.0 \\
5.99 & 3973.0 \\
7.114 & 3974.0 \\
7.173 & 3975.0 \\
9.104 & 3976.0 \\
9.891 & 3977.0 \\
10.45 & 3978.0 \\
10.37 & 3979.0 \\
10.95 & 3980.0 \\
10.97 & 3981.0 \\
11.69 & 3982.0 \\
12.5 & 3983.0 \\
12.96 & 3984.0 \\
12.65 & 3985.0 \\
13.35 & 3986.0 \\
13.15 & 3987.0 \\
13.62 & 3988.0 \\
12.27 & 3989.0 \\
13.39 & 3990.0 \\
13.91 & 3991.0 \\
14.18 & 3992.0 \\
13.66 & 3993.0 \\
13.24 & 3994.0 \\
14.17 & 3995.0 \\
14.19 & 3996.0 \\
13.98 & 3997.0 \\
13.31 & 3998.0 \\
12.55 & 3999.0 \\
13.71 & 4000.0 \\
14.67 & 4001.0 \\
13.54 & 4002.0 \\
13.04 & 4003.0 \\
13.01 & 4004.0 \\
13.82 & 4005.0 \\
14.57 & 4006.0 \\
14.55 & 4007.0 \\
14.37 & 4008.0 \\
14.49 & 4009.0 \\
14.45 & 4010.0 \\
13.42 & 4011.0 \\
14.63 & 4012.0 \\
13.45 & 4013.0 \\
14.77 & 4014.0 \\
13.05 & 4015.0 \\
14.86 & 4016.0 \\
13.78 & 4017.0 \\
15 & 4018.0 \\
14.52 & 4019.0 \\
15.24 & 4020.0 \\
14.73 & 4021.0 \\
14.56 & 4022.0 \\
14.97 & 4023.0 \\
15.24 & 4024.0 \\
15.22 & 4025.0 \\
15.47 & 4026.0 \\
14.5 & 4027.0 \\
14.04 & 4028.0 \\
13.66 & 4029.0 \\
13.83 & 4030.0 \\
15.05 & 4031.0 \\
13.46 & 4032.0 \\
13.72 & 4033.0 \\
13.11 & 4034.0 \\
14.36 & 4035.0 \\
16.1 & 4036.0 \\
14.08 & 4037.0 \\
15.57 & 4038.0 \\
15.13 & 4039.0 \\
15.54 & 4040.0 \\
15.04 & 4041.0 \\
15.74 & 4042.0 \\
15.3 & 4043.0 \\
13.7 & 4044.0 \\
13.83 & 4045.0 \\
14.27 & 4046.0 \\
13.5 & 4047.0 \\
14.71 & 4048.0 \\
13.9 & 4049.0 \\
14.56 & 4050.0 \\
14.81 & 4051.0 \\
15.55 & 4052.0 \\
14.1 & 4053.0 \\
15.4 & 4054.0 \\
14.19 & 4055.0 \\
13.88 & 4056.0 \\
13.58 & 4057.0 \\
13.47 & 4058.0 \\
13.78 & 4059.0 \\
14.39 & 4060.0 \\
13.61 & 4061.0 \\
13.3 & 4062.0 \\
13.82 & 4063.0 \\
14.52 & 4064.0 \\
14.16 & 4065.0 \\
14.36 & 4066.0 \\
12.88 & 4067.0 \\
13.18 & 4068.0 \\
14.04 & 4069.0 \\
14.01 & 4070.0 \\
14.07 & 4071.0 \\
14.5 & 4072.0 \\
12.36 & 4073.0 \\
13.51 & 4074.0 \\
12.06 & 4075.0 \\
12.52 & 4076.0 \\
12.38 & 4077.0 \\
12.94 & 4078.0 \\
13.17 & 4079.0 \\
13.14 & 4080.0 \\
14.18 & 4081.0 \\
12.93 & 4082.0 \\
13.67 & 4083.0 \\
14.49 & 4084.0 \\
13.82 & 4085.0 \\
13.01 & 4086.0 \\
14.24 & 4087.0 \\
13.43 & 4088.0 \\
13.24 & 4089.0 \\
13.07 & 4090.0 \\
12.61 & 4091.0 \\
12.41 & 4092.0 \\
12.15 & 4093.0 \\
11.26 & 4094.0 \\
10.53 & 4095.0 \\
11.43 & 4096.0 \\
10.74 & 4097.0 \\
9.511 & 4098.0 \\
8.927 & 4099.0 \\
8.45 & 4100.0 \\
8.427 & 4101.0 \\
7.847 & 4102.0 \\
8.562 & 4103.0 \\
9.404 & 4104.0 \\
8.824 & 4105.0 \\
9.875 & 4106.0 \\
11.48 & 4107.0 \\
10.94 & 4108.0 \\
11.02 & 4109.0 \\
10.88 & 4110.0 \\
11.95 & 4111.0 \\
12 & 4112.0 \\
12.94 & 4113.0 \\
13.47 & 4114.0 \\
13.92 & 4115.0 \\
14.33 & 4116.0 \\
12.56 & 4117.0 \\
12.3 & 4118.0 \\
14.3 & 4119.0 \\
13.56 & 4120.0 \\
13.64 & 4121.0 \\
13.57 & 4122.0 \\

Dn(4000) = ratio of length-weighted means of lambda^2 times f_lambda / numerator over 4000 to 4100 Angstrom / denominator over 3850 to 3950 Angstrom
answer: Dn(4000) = 1.41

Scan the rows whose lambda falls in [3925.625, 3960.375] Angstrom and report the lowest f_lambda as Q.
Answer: 6.132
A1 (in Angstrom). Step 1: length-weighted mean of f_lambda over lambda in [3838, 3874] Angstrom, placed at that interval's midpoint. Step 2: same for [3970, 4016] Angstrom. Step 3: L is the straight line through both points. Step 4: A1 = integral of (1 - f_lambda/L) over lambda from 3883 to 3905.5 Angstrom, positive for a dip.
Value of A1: 3.7 Angstrom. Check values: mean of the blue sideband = 10.5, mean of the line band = 9.2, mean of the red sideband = 12.3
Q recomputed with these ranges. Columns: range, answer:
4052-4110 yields 7.847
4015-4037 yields 13.05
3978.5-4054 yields 10.37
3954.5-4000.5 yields 4.602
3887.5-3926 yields 6.261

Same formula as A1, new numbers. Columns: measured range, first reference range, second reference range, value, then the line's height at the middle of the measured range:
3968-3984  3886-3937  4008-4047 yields 5.3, 12.6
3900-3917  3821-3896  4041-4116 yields -3.1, 10.1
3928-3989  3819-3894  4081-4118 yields 4.1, 10.3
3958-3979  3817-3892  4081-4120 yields 6.1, 10.5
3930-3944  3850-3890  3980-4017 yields 3.4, 11.9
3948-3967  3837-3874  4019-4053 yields 4.4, 12.8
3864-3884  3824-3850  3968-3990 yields -4.8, 8.37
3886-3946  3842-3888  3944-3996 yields -0.8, 10.3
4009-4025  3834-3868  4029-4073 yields -1.1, 13.5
